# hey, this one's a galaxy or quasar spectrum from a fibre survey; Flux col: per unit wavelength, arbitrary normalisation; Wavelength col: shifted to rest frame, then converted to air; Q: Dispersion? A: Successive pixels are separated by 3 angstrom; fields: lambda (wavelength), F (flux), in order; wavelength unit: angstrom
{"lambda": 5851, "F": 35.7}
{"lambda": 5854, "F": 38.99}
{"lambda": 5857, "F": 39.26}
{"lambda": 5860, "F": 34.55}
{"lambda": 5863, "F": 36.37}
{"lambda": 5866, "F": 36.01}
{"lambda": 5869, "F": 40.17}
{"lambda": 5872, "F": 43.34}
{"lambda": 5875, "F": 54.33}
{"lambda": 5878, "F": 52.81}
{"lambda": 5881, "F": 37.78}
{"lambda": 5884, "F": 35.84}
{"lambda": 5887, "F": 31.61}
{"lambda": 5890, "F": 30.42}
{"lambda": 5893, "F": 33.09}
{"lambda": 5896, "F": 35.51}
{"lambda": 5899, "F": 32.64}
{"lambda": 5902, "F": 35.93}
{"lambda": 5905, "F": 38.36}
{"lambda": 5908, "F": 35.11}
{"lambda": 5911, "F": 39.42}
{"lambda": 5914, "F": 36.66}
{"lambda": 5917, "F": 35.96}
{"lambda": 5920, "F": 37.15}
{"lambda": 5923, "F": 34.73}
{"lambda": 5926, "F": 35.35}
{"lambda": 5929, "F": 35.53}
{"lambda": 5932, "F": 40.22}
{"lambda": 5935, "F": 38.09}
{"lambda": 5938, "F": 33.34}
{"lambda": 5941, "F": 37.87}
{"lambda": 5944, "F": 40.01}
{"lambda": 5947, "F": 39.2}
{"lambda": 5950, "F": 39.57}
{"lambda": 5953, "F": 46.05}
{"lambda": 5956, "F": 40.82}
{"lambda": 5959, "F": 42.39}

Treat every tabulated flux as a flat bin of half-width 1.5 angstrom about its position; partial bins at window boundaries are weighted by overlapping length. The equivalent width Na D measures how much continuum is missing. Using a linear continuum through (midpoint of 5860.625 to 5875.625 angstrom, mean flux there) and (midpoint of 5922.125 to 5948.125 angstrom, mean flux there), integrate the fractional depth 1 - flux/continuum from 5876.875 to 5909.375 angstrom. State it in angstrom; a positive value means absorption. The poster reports 2.8 angstrom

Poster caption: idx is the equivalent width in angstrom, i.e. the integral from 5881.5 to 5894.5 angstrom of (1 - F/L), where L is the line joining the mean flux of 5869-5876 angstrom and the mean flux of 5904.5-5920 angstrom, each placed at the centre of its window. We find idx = 3.0 angstrom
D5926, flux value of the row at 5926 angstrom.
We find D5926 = 35.35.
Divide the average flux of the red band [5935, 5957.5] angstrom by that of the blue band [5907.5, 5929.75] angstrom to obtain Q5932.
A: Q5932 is 1.09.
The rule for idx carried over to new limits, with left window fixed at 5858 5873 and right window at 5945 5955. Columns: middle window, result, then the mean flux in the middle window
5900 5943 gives 3.85 angstrom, 36.7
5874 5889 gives -1.20 angstrom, 41.7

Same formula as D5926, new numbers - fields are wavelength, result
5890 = 30.42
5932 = 40.22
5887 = 31.61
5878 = 52.81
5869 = 40.17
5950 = 39.57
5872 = 43.34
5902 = 35.93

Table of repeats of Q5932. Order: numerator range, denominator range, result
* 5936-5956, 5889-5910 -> 1.14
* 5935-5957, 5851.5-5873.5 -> 1.03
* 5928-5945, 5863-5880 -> 0.85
